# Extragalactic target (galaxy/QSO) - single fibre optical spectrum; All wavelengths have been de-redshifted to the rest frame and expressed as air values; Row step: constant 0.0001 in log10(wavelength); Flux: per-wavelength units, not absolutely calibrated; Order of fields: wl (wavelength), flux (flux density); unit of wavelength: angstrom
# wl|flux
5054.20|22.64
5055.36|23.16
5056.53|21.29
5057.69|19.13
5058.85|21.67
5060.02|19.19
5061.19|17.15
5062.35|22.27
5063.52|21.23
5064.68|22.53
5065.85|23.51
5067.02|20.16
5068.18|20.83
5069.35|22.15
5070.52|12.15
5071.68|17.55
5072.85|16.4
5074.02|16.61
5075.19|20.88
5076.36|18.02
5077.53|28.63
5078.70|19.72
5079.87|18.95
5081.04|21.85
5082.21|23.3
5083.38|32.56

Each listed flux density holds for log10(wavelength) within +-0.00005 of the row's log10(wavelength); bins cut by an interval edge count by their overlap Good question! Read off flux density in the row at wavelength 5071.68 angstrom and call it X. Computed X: 17.55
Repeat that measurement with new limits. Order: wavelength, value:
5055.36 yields 23.16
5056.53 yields 21.29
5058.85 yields 21.67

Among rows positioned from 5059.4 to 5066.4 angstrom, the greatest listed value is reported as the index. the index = 23.51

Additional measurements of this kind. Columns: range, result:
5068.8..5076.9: 22.15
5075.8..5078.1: 28.63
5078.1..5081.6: 21.85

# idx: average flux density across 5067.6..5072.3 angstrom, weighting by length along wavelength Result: 18.2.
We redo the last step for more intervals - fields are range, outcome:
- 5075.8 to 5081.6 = 21.4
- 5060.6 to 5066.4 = 21.3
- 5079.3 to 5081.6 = 20.4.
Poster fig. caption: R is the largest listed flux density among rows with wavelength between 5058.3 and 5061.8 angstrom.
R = 21.67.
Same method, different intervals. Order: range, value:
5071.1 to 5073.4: 17.55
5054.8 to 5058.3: 23.16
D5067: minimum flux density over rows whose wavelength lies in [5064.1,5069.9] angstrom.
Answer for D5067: 20.16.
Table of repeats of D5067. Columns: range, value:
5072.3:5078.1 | 16.4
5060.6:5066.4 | 17.15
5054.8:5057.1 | 21.29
